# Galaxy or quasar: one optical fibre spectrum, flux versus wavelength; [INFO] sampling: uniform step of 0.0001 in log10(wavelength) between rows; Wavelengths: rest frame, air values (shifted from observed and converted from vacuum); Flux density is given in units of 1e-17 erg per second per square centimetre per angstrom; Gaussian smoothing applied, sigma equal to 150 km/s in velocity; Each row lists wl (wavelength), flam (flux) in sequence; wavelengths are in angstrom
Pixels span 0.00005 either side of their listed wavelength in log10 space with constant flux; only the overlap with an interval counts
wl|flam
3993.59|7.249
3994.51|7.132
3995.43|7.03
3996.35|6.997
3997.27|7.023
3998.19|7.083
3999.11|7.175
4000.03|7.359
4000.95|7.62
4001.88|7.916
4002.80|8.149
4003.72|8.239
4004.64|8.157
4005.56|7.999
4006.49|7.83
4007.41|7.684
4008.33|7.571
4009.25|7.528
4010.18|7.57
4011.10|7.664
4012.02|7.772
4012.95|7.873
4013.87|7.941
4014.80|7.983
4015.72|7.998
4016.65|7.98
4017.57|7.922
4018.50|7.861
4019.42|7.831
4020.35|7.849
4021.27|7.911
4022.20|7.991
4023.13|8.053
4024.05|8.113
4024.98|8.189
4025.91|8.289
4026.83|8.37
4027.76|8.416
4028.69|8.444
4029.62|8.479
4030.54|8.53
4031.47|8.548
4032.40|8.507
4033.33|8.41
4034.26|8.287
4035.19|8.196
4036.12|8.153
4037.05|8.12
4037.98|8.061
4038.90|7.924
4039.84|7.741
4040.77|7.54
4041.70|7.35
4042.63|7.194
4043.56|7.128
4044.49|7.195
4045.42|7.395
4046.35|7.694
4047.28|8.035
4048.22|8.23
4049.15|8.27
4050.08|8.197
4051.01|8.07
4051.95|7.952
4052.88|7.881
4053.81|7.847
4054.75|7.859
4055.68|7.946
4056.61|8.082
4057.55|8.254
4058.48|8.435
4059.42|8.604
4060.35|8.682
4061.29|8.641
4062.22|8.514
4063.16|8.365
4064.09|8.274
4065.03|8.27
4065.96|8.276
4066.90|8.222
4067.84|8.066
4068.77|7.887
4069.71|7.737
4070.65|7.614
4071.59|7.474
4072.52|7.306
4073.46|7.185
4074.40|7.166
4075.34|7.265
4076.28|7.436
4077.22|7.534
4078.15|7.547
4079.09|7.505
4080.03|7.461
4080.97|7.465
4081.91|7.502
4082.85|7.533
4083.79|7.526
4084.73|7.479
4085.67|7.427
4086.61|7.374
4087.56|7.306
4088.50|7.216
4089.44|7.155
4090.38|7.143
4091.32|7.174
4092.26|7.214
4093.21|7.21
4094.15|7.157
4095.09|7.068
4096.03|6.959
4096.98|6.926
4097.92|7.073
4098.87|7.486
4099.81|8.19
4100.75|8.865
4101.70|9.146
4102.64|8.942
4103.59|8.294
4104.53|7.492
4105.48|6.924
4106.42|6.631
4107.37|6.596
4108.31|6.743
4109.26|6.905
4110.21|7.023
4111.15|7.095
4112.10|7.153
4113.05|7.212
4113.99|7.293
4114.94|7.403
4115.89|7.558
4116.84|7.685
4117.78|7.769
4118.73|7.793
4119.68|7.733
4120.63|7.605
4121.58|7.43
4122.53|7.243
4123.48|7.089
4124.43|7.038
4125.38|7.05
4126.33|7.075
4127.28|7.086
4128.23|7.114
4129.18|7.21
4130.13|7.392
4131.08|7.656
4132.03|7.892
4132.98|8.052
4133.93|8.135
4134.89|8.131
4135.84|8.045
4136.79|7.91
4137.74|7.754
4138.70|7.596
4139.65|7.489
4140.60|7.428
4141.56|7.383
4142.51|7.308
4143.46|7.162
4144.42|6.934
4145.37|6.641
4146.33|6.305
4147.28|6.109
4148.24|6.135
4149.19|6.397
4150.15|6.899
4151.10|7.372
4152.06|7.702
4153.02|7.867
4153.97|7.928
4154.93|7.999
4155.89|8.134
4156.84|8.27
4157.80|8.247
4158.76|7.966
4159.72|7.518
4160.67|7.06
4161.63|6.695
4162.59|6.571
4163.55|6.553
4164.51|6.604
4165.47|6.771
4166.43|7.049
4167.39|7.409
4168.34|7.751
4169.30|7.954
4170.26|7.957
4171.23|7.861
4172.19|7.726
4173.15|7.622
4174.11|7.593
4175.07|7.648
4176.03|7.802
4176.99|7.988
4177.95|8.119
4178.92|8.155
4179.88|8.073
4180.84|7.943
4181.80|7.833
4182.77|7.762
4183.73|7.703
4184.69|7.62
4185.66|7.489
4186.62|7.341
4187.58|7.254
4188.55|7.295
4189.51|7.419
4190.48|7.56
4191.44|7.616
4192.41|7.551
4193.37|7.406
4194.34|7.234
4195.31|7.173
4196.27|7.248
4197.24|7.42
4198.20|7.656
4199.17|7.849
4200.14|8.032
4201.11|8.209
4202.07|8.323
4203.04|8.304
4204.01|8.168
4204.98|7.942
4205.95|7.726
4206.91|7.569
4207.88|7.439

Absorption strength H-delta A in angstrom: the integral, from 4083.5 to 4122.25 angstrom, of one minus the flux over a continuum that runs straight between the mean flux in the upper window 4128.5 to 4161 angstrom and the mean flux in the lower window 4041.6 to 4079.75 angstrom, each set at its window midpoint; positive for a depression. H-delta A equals 1.3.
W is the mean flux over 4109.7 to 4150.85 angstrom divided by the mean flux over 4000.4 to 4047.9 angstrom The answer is 0.92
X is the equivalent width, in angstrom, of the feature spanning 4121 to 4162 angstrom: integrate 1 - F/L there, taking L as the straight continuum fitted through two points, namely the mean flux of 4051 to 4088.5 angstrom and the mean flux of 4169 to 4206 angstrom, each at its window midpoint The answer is 1.9 angstrom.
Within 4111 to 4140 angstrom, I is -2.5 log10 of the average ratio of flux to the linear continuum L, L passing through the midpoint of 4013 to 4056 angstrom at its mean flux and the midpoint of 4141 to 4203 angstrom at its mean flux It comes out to 0.02 mag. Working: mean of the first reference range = 8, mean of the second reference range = 7.48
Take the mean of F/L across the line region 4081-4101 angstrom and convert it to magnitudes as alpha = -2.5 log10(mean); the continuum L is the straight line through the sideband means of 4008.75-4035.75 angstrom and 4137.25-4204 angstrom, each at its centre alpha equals 0.06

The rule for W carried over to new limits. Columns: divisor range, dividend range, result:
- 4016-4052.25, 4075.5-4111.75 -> 0.93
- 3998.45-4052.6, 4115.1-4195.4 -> 0.94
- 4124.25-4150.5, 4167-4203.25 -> 1.06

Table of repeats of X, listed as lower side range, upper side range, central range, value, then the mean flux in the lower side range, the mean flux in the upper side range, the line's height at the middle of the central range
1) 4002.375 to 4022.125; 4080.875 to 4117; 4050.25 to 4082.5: -1.3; 7.87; 7.39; 7.57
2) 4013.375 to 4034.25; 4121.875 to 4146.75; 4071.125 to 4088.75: 0.8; 8.17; 7.39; 7.77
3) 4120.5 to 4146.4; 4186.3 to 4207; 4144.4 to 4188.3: 0.5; 7.41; 7.66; 7.54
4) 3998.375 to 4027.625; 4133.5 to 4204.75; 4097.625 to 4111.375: 0.2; 7.88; 7.53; 7.68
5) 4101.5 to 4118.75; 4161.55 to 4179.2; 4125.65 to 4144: -0.3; 7.42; 7.47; 7.44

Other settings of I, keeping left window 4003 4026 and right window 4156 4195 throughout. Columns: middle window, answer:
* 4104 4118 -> 0.08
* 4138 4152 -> 0.10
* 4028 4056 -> -0.02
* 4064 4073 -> -0.01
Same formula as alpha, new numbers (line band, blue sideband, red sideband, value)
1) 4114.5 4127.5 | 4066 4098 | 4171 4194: 0.016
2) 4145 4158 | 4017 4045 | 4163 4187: 0.059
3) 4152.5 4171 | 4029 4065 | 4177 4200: 0.029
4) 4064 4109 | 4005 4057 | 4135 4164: 0.020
